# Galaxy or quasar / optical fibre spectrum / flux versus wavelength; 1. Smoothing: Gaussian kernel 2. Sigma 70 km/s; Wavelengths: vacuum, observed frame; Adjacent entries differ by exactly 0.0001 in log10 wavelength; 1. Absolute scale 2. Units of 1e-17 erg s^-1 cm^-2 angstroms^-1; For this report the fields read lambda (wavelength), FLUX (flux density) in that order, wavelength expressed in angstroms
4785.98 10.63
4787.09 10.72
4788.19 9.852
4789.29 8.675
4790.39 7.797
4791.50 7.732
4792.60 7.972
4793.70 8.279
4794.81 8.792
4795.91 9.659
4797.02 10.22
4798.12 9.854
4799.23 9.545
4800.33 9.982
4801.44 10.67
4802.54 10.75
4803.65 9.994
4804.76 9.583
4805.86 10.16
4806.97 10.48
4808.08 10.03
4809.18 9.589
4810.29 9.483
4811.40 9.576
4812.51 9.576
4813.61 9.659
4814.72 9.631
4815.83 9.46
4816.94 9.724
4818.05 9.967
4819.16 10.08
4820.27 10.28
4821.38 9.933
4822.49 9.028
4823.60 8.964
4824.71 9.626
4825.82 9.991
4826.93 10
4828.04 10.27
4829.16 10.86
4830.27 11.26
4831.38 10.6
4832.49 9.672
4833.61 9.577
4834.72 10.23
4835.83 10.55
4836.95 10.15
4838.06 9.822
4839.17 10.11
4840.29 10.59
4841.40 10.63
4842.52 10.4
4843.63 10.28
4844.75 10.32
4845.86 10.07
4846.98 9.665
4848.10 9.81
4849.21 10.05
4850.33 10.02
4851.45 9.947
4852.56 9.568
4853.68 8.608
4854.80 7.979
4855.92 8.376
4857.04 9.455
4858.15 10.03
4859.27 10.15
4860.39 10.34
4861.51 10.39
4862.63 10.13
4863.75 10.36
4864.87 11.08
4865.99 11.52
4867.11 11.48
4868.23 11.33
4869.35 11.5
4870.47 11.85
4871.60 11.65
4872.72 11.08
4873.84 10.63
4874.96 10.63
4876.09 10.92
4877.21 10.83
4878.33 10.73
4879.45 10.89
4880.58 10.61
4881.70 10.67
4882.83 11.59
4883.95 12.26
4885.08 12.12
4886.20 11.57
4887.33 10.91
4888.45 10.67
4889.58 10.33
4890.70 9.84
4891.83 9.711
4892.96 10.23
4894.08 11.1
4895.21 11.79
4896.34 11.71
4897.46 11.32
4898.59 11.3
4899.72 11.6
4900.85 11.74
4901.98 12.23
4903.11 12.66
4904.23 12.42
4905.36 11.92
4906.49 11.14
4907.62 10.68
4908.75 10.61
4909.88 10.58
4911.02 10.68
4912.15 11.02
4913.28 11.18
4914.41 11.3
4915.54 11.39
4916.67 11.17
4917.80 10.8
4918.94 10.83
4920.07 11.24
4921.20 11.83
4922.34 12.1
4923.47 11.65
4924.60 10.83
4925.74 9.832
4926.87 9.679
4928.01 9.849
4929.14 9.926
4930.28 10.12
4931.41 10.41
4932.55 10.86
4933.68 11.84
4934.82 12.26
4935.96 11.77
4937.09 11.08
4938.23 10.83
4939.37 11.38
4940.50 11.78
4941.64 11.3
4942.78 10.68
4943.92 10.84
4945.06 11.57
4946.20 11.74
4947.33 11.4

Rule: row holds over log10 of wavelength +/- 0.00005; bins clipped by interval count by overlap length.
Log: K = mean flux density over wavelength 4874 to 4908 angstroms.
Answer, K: 11.2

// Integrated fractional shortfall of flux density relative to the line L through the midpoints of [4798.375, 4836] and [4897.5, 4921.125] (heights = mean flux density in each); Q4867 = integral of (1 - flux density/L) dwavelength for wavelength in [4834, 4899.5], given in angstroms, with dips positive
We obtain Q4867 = 0.9 angstroms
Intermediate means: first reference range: 9.96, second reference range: 11.3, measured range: 10.6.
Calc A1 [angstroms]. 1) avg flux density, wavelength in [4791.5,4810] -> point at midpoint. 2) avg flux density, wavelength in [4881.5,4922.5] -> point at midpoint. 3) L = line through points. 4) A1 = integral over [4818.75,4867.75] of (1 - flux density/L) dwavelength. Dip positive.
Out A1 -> 1.28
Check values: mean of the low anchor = 9.66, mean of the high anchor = 11.2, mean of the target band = 10.1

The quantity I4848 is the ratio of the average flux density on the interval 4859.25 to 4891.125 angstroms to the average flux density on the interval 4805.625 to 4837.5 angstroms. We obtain 1.11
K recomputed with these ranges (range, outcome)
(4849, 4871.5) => 10.2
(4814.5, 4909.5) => 10.5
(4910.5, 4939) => 11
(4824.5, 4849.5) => 10.2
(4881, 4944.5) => 11.1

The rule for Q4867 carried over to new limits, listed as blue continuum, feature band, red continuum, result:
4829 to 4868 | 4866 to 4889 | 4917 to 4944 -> -1.7 angstroms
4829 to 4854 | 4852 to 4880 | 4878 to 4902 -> 0.4 angstroms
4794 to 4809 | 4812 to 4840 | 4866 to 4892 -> 0.9 angstroms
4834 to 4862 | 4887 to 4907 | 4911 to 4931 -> -1.4 angstroms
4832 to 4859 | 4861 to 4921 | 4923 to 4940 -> -4.5 angstroms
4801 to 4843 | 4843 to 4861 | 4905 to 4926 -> 1.2 angstroms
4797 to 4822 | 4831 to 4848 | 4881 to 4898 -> 0.3 angstroms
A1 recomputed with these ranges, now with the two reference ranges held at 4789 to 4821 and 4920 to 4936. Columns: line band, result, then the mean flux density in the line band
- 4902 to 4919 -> -0.88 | 11.3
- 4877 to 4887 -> -0.82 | 11.3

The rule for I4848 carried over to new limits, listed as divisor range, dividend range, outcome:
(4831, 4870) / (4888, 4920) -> 1.10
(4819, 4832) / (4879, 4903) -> 1.11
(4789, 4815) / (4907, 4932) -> 1.14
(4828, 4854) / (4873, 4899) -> 1.08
